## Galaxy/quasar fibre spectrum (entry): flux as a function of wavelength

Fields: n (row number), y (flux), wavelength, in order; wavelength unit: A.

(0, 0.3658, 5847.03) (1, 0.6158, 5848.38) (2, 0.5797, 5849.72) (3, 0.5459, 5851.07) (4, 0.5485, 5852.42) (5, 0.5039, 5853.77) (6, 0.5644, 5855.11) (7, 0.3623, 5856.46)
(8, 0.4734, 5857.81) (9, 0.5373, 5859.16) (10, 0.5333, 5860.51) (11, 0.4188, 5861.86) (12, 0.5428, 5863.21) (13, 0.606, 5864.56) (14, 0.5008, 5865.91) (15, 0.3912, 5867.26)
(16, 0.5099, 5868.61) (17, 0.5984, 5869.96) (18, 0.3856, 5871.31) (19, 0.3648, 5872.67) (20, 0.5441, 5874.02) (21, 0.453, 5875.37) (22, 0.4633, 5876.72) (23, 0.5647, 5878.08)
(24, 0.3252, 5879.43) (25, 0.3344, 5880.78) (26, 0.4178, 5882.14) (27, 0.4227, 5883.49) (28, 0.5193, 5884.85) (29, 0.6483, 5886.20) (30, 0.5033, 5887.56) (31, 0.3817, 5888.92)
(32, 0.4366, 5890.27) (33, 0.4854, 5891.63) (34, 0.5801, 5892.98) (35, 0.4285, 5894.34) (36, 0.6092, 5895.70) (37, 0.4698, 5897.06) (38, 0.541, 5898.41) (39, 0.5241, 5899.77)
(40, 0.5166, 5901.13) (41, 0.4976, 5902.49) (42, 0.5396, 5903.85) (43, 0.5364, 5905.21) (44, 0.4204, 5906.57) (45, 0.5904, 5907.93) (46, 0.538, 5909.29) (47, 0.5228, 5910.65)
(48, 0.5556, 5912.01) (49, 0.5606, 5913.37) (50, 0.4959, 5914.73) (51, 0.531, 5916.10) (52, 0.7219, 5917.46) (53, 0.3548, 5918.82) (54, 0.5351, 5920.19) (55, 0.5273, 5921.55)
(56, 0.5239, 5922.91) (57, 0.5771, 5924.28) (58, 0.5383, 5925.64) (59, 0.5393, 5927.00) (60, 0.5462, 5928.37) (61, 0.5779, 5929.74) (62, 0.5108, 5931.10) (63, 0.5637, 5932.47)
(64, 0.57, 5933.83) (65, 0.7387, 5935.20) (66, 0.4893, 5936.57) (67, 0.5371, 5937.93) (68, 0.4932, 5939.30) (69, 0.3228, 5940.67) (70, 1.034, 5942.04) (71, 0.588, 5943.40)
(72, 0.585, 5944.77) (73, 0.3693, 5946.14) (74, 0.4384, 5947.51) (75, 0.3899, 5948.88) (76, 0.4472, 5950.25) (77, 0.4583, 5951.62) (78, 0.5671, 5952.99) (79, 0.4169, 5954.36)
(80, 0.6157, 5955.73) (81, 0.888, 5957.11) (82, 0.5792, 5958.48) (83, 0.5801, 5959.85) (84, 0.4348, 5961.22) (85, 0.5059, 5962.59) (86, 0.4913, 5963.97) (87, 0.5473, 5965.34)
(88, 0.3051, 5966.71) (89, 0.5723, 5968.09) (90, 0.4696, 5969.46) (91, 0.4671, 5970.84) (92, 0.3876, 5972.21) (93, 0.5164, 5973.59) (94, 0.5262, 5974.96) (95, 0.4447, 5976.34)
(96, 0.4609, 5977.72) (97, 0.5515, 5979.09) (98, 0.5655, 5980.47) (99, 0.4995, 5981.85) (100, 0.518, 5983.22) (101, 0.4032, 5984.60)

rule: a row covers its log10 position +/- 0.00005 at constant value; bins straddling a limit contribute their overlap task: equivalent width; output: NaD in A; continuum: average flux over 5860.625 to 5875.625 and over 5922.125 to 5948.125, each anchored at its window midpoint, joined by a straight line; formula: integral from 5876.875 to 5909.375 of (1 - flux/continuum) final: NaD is 1.3 A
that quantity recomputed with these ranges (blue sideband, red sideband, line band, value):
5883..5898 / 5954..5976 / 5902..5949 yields -2.9 A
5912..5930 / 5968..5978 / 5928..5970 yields -2.6 A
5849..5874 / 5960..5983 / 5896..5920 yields -1.5 A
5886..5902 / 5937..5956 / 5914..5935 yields -1.4 A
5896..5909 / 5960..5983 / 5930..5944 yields -2.3 A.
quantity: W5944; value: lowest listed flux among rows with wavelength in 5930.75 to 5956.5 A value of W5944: 0.3228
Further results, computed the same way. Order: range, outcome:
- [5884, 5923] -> 0.3548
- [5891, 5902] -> 0.4285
